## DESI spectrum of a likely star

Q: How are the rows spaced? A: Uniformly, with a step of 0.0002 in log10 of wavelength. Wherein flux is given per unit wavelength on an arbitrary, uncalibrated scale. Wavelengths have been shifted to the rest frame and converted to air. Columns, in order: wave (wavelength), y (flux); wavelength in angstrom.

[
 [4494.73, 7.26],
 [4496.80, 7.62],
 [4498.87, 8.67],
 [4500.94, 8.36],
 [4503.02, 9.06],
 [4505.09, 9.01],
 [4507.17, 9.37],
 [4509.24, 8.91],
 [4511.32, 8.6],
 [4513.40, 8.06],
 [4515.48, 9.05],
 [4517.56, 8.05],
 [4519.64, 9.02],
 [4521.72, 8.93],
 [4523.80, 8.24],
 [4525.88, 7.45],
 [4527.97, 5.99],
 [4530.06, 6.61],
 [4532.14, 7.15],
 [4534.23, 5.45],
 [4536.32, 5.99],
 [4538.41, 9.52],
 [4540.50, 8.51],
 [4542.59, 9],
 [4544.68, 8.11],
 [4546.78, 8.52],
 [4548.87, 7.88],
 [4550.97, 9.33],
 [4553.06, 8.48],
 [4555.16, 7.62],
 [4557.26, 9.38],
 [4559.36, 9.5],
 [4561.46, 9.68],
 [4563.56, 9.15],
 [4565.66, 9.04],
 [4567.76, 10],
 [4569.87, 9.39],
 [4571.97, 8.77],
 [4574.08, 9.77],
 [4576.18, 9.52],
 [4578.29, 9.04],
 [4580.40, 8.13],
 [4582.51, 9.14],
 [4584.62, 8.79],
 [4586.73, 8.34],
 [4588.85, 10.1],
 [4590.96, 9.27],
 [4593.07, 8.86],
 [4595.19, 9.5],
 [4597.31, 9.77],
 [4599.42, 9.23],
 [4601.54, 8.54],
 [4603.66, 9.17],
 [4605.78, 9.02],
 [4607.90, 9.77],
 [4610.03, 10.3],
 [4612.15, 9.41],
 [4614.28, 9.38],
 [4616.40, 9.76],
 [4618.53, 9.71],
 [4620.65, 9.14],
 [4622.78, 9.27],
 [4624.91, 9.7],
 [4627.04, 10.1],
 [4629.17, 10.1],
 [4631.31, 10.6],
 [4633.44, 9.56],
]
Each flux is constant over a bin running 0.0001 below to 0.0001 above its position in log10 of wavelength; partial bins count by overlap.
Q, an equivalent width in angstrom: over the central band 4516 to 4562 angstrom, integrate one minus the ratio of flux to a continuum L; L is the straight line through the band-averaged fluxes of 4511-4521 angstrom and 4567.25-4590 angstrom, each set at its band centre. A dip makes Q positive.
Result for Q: 3.6 angstrom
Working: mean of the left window 8.56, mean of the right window 9.16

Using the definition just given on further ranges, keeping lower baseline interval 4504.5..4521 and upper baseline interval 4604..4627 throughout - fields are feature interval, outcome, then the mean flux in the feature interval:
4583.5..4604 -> 0.5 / 9.16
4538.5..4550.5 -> 0.6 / 8.54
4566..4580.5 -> -0.1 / 9.3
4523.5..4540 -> 3.4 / 7.04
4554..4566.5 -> 0.1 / 9.06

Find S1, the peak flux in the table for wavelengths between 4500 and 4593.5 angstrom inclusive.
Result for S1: 10.1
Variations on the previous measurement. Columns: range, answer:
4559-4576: 10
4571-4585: 9.77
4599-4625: 10.3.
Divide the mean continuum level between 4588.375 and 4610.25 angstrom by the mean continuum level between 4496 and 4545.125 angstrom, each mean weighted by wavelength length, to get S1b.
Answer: 1.15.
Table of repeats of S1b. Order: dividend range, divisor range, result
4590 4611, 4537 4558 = 1.09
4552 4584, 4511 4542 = 1.17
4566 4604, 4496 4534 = 1.12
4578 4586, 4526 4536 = 1.37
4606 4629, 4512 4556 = 1.21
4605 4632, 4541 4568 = 1.10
